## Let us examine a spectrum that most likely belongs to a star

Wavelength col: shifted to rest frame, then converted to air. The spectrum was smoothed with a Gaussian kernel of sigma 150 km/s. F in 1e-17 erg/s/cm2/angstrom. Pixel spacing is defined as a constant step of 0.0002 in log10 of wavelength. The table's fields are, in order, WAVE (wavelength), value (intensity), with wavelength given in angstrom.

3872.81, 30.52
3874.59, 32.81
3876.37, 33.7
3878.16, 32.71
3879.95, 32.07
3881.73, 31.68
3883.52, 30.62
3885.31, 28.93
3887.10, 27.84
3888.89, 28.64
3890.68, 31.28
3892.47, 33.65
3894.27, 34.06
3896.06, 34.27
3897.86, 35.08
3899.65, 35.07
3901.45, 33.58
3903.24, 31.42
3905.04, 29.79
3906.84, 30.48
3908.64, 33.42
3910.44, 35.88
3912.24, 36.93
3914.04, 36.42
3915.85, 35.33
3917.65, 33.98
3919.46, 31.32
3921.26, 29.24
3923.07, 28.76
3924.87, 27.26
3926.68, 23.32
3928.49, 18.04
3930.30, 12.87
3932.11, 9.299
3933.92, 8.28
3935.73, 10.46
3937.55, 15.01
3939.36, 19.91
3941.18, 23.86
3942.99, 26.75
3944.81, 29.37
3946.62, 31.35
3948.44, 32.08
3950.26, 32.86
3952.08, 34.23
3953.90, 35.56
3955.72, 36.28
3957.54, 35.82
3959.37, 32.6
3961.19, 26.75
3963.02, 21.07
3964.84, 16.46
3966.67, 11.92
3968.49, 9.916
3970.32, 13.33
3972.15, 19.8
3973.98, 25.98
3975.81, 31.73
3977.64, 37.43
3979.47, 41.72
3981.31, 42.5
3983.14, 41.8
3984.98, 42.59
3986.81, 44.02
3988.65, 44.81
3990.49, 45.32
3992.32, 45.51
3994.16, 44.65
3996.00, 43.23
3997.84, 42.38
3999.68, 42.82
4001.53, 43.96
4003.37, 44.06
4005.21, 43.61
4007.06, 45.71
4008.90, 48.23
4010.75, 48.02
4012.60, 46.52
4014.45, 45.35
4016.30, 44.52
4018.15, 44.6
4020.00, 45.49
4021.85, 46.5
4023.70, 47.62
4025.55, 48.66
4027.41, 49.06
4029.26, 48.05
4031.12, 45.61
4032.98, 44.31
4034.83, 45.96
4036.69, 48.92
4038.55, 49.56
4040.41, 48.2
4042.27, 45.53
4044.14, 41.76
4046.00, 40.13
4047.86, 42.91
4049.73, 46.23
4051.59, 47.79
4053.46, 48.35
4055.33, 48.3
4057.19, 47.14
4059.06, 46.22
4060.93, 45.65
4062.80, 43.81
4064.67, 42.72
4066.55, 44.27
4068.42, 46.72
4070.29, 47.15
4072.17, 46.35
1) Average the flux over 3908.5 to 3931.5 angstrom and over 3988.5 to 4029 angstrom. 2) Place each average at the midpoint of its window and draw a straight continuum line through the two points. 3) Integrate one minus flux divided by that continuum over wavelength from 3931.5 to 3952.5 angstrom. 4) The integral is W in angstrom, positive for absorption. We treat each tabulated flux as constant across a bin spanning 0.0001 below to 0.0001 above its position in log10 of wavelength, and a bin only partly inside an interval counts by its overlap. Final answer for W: 6.78 angstrom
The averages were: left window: 29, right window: 45.5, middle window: 22.7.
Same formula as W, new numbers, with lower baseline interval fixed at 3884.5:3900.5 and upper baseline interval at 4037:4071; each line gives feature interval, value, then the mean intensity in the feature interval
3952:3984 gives 8.4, 28.4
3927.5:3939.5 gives 7.6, 13.1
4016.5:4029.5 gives -1.2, 47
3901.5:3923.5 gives 0.6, 32.9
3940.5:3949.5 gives 1.9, 28.9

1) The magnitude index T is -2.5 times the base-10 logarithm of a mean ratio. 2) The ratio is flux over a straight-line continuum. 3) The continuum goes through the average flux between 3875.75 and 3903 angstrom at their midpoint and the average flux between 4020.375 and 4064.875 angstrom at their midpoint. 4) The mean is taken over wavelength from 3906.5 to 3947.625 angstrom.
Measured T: 0.36 mag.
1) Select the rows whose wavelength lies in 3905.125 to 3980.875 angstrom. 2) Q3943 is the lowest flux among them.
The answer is 8.28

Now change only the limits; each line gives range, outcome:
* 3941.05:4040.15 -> 9.916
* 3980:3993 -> 41.8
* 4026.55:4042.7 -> 44.31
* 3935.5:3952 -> 10.46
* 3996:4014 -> 42.38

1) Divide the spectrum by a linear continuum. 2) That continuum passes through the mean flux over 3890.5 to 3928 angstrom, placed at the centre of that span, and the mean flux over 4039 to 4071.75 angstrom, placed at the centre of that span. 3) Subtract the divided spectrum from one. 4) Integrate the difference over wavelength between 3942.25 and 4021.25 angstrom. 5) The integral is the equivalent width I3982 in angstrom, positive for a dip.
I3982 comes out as 5.4 angstrom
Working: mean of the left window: 32.3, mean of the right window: 45.5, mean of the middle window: 36.4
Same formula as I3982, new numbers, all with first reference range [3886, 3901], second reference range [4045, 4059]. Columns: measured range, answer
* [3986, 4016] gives -2.4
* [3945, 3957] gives 1.2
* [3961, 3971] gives 5.9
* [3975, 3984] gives 0.1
